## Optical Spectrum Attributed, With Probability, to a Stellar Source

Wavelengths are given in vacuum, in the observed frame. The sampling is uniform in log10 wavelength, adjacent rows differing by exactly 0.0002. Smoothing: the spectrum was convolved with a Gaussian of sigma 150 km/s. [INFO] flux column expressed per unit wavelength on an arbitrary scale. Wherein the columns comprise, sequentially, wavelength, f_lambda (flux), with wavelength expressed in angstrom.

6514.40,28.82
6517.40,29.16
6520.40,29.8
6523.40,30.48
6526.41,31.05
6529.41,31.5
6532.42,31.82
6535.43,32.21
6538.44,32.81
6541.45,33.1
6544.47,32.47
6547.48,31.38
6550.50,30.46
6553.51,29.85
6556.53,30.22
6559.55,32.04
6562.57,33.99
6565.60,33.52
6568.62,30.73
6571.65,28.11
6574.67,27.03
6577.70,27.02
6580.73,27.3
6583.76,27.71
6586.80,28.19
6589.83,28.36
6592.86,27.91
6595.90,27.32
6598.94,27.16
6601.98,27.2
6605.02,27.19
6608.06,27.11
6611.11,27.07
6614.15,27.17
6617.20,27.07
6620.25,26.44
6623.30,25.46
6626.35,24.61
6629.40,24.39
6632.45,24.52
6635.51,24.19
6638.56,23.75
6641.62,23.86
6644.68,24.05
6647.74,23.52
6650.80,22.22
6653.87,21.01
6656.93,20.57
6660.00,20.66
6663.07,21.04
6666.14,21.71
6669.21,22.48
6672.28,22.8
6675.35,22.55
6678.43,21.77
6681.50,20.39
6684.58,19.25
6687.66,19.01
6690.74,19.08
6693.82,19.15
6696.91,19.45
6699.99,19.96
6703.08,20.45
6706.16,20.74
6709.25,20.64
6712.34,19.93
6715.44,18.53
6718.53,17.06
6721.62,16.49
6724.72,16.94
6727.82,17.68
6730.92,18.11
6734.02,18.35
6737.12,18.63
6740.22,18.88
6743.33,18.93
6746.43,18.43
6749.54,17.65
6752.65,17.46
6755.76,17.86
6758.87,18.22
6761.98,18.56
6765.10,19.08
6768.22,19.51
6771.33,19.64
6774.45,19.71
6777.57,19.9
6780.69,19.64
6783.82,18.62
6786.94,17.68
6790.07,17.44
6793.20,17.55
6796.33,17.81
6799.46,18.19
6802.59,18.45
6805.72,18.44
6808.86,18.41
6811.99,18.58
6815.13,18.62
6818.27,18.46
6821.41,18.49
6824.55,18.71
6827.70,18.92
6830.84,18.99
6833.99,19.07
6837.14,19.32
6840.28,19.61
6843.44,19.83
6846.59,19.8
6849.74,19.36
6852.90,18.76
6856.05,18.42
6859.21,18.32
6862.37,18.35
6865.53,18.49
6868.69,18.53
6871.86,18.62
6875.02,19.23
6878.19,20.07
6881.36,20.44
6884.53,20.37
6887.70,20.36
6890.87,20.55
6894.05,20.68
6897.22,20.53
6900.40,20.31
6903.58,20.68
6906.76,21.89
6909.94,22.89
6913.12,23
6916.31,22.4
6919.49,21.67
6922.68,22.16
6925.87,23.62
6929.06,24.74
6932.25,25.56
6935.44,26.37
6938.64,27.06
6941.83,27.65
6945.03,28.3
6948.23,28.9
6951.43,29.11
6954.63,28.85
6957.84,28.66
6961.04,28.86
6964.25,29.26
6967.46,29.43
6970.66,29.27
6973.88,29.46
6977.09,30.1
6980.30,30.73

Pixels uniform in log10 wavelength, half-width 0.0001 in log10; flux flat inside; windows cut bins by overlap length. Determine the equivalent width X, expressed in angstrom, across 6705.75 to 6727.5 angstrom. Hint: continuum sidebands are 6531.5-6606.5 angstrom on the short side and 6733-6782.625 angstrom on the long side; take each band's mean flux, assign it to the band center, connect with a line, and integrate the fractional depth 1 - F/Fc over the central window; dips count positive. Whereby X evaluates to 2.8 angstrom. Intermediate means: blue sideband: 29.8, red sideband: 18.8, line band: 18.4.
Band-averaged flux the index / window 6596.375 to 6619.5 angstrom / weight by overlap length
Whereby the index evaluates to 27.1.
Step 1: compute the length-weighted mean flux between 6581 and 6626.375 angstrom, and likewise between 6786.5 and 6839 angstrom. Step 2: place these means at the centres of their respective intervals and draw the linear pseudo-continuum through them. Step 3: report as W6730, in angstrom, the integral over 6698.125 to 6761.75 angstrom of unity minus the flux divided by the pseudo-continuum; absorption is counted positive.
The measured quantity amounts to 9.7 angstrom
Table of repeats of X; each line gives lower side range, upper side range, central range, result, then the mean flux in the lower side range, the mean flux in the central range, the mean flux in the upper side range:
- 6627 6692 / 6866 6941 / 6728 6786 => 8.7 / 22.1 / 18.7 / 21.8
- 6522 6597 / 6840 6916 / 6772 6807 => 6.6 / 30.3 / 18.5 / 20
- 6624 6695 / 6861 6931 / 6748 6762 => 2.4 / 22.1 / 17.9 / 20.9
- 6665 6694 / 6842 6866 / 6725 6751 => 2.5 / 20.9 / 18.3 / 18.9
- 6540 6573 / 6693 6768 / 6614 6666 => 3.5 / 31.4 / 23.6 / 18.6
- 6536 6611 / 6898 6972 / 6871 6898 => 6.2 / 29.5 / 20.1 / 25.6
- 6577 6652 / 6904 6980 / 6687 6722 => 9.2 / 26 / 19.3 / 26.5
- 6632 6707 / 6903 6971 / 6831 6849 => 3.6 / 21.5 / 19.5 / 26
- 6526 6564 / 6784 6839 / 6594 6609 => 0.9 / 31.8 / 27.2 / 18.4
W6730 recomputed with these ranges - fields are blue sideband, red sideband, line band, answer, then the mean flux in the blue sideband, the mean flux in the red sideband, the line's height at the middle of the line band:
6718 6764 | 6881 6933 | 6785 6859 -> 4.57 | 18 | 21.9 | 19.9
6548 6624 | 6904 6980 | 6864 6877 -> 3.93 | 28.5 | 26.5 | 26.9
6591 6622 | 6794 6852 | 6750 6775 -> 2.92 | 27.2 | 18.8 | 21.2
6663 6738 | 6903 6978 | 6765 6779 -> 1.31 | 19.7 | 26.3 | 21.6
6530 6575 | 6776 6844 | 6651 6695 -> 7.92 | 31.4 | 18.7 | 25.5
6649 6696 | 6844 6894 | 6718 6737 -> 2.71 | 20.9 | 19.4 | 20.5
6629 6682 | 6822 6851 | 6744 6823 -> 6.69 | 22.5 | 19.3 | 20.2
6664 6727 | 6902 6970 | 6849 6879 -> 6.59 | 19.9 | 25.8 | 24.1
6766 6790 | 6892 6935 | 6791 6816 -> 1.92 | 19.1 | 22.4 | 19.7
